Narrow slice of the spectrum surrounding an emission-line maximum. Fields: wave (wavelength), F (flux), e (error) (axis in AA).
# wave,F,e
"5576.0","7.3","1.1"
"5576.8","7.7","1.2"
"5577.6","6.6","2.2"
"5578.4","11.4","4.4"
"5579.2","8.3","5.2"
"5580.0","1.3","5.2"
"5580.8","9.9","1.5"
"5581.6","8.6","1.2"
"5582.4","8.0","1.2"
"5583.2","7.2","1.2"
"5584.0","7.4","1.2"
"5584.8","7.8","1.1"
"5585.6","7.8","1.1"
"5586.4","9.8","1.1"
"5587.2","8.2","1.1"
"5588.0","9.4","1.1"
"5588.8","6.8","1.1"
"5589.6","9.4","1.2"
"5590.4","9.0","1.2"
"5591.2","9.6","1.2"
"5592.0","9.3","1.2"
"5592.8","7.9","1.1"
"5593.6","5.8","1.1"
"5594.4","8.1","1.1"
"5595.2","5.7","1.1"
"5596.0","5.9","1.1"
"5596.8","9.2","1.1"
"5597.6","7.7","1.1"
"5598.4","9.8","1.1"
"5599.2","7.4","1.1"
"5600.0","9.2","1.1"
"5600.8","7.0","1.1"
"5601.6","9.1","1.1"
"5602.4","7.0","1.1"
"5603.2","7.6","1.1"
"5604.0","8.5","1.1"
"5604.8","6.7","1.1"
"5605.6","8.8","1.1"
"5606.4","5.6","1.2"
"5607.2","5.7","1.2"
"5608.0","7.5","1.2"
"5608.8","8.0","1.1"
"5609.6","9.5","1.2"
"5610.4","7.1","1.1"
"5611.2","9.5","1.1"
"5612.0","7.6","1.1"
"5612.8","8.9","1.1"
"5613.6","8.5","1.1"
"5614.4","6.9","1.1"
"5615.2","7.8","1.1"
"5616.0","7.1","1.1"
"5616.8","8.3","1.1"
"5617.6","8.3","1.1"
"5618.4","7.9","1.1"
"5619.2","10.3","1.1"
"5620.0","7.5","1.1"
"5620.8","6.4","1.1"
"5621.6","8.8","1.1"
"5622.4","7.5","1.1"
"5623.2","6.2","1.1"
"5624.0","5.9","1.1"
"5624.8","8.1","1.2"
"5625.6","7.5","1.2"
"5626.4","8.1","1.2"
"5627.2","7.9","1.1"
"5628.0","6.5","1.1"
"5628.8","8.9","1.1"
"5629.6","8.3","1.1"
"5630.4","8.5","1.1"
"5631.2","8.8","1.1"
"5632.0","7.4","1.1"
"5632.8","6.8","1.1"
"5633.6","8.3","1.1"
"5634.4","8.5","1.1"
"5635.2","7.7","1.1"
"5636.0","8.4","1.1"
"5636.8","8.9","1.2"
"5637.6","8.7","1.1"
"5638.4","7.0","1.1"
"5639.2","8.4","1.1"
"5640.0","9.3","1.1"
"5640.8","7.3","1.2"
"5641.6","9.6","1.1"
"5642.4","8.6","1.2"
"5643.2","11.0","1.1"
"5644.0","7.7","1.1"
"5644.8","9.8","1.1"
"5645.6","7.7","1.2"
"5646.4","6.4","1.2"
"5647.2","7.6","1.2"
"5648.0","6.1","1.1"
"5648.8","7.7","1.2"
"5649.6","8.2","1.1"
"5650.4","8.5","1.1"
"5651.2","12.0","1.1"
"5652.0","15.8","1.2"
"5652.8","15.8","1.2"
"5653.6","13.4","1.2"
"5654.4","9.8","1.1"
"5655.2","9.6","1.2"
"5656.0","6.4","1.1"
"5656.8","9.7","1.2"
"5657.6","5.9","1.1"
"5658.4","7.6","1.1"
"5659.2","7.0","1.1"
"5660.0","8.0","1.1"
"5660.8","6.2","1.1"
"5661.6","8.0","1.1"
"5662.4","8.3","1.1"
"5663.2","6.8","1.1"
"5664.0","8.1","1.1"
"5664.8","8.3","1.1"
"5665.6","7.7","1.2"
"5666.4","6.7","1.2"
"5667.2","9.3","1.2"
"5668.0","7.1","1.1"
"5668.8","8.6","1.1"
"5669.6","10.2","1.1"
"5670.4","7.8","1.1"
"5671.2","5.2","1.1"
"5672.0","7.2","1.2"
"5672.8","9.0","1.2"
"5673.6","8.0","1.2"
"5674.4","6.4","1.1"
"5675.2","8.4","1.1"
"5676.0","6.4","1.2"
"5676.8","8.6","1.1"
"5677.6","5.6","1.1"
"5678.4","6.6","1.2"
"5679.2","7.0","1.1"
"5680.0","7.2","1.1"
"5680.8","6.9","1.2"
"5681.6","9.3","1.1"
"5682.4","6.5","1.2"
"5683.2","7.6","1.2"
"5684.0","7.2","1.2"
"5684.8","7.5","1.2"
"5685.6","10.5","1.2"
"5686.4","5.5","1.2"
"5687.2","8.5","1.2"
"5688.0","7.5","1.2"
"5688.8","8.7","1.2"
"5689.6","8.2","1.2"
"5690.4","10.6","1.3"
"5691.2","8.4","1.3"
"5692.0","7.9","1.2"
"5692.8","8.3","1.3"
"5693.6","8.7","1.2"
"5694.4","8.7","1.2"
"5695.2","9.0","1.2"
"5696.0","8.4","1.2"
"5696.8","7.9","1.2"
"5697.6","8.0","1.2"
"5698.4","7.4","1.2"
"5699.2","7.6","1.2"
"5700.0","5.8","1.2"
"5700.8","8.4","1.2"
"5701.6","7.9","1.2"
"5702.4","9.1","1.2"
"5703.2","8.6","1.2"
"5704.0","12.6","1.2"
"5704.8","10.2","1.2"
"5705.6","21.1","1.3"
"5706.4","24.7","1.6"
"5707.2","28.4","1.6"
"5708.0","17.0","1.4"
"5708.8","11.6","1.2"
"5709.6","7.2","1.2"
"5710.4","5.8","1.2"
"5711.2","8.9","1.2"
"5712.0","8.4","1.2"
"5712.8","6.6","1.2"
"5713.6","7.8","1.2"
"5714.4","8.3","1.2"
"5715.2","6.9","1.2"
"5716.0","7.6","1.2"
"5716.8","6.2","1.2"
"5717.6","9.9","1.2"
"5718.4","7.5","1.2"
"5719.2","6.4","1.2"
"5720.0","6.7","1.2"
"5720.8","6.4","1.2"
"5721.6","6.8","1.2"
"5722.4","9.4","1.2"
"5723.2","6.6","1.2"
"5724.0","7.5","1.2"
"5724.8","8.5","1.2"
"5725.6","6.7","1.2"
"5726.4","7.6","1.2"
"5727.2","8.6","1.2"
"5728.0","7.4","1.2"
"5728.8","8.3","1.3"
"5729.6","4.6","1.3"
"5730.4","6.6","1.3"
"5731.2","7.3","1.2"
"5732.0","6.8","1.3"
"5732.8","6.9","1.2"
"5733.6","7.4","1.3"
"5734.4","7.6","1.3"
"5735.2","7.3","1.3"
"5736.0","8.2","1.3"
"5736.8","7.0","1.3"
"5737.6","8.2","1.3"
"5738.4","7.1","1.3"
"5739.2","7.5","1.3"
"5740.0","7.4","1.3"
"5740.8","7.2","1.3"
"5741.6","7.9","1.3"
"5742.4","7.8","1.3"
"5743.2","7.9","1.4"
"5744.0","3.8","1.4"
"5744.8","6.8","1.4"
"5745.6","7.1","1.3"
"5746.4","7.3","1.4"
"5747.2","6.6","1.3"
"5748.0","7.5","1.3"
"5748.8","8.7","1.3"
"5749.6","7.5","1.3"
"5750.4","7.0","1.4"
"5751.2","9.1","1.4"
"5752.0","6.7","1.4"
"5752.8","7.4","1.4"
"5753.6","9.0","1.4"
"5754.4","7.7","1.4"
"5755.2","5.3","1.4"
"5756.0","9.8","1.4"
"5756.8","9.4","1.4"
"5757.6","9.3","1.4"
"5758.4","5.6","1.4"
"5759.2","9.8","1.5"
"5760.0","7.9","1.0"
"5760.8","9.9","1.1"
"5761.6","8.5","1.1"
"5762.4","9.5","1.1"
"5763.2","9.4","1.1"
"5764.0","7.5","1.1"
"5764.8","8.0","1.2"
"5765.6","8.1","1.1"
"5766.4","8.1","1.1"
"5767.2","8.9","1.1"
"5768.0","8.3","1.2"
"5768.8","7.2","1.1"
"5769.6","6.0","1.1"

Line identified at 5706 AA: [O III] 5007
